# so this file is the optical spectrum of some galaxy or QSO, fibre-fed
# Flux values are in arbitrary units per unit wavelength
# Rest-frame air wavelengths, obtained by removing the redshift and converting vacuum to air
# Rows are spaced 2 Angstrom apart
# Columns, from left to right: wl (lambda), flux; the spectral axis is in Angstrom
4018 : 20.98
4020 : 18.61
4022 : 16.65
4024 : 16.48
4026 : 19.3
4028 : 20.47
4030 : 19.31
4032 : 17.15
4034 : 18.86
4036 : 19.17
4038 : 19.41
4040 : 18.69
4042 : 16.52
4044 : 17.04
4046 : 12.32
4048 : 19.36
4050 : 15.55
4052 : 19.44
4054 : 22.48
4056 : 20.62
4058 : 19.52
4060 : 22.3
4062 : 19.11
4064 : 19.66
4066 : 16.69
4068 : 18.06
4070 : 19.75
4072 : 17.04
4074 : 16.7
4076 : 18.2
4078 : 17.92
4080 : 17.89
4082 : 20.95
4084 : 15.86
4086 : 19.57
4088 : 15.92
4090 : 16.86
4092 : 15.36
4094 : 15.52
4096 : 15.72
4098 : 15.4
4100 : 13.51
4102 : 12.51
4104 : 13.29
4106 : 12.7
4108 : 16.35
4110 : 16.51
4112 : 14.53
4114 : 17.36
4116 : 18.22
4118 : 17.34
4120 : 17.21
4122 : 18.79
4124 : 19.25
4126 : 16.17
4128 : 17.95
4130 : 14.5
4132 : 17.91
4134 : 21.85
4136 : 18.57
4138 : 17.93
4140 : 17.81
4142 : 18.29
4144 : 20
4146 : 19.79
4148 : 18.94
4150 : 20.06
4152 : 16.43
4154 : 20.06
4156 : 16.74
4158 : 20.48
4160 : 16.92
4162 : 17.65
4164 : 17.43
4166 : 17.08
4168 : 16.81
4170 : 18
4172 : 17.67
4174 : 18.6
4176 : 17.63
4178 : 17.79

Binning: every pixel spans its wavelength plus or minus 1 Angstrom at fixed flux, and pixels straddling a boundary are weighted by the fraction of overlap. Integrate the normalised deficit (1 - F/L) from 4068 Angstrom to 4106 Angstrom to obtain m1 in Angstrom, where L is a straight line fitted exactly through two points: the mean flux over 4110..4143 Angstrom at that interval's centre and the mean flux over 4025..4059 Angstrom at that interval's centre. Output 3.4 Angstrom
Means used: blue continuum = 18.5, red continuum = 17.7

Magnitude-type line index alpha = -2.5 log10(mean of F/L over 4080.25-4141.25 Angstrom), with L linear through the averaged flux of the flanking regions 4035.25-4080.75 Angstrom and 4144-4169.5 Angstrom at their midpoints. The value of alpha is 0.099 mag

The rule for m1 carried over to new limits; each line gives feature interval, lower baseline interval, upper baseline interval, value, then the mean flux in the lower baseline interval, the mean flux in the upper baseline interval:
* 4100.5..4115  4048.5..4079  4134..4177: 3.0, 18.9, 18.3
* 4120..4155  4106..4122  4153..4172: -2.4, 16.7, 17.9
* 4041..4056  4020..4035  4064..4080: 0.3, 18.3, 17.9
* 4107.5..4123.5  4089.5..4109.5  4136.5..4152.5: -1.0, 14.7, 18.7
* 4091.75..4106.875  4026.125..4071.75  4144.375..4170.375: 3.5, 18.7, 18.2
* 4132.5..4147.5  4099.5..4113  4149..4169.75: -2.3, 14.2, 18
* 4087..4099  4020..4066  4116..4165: 1.7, 18.6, 18.3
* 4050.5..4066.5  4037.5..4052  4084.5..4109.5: -3.2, 17.1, 15.3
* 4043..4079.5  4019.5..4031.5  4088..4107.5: -4.2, 18.4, 14.7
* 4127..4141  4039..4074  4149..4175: 0.0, 18.4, 18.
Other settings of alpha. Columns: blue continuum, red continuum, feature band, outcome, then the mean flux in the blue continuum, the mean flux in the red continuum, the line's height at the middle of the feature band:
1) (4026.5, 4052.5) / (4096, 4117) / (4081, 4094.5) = -0.09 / 17.9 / 15.1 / 15.9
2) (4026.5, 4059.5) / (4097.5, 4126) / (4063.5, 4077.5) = -0.03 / 18.6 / 15.9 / 17.5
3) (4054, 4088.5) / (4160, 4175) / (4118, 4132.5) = 0.04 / 18.7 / 17.6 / 18.1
